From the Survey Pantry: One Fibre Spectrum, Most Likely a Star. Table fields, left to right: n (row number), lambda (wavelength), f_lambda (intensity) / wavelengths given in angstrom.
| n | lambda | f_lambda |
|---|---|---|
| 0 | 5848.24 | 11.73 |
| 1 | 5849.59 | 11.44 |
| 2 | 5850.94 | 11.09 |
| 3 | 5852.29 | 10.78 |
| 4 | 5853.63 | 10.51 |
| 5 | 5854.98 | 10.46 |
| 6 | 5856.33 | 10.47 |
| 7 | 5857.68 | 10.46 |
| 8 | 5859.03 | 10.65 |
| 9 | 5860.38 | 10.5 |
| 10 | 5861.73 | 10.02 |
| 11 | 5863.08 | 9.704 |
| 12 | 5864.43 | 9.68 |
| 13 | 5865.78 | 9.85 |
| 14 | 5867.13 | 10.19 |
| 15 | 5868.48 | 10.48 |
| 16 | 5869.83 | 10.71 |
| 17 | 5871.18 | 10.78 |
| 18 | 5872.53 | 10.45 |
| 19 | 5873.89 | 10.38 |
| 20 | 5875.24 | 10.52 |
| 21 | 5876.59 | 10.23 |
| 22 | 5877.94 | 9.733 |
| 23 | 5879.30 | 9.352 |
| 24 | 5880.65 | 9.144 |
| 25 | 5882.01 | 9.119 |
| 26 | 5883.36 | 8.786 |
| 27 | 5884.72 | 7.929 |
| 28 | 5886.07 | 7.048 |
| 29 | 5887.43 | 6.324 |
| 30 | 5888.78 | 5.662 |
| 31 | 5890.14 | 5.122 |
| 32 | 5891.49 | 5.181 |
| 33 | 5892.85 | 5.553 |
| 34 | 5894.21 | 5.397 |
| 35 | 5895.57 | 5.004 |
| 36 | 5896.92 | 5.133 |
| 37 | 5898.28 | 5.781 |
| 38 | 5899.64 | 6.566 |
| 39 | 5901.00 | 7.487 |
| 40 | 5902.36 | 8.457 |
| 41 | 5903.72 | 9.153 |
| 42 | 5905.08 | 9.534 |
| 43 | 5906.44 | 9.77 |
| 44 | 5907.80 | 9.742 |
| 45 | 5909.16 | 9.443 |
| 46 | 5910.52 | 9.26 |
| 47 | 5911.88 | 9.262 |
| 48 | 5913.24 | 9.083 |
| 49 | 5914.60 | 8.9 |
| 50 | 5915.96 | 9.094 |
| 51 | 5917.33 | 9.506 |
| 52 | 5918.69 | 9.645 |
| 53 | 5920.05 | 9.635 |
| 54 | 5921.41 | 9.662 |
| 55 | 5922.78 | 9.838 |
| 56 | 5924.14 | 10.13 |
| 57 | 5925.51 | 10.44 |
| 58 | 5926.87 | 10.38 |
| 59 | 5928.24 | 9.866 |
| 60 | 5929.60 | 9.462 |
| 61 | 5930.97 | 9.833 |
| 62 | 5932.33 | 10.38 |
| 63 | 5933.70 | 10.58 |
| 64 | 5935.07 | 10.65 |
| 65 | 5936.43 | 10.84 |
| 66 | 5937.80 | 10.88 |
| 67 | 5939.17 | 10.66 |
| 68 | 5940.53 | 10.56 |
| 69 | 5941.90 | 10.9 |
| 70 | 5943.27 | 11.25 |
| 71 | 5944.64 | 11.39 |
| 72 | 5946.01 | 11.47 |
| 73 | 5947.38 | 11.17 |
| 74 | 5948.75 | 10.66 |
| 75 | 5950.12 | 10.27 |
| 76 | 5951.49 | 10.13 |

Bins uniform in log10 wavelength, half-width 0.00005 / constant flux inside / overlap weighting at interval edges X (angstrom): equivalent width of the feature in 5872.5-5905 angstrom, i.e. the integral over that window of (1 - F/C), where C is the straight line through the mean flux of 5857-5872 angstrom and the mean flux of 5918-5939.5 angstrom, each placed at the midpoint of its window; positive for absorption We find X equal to 8.3 angstrom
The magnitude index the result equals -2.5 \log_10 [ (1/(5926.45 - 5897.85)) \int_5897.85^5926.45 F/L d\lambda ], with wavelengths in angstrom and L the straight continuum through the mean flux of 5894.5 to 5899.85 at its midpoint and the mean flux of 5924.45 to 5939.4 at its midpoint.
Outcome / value -0.21 mag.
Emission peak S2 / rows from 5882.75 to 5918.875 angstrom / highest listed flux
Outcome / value 9.77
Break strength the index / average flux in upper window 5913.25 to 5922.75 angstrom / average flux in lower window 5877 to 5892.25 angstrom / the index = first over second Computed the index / 1.2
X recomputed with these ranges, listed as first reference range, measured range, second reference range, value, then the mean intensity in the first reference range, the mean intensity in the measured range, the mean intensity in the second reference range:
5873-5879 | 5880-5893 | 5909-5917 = 3.76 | 10.2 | 7.04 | 9.17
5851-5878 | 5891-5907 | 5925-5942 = 5.34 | 10.4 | 6.91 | 10.4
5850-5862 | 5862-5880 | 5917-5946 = 0.65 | 10.6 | 10.2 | 10.3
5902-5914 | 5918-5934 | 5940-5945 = 0.36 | 9.32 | 9.97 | 11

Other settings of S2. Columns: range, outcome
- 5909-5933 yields 10.44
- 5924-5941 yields 10.88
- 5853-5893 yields 10.78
